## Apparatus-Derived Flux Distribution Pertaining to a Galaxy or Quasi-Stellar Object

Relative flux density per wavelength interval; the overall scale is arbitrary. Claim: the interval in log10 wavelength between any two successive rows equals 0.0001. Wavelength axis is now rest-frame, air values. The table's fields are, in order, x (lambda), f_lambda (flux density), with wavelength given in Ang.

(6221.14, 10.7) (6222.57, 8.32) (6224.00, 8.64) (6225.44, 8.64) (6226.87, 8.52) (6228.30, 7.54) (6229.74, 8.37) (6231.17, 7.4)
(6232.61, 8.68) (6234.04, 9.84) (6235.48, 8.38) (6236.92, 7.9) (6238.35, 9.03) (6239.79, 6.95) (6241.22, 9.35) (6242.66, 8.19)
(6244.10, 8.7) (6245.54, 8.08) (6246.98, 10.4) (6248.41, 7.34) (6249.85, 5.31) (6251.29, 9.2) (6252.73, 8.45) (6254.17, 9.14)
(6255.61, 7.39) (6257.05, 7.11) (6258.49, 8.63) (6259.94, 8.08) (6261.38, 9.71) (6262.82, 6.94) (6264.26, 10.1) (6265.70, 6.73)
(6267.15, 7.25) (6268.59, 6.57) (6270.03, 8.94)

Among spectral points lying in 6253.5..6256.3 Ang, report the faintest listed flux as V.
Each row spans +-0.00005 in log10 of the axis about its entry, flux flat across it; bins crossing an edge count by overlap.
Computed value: 7.39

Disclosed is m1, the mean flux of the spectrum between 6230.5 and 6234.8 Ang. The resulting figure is 8.64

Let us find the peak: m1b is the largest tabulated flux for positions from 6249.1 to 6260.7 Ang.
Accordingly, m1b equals 9.2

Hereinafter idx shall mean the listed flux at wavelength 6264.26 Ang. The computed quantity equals 10.1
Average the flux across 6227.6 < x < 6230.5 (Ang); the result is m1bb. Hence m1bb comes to 7.95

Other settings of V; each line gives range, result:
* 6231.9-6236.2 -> 8.38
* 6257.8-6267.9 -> 6.73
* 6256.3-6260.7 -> 7.11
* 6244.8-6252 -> 5.31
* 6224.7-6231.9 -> 7.4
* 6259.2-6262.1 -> 8.08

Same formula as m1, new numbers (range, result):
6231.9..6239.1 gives 8.76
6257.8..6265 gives 8.69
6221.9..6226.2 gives 8.54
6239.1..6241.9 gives 8.17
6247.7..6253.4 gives 7.56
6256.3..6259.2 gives 7.87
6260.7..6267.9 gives 8.13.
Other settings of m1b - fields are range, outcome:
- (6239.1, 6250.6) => 10.4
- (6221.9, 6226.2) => 8.64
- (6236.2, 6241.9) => 9.35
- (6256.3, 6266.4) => 10.1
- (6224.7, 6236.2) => 9.84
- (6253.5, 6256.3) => 9.14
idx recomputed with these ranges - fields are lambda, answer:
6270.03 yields 8.94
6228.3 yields 7.54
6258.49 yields 8.63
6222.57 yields 8.32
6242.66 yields 8.19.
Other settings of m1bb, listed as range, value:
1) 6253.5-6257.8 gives 7.87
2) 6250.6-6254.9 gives 8.92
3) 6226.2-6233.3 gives 8.09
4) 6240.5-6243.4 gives 8.77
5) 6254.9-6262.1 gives 8.18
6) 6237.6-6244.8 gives 8.45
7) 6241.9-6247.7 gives 8.84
